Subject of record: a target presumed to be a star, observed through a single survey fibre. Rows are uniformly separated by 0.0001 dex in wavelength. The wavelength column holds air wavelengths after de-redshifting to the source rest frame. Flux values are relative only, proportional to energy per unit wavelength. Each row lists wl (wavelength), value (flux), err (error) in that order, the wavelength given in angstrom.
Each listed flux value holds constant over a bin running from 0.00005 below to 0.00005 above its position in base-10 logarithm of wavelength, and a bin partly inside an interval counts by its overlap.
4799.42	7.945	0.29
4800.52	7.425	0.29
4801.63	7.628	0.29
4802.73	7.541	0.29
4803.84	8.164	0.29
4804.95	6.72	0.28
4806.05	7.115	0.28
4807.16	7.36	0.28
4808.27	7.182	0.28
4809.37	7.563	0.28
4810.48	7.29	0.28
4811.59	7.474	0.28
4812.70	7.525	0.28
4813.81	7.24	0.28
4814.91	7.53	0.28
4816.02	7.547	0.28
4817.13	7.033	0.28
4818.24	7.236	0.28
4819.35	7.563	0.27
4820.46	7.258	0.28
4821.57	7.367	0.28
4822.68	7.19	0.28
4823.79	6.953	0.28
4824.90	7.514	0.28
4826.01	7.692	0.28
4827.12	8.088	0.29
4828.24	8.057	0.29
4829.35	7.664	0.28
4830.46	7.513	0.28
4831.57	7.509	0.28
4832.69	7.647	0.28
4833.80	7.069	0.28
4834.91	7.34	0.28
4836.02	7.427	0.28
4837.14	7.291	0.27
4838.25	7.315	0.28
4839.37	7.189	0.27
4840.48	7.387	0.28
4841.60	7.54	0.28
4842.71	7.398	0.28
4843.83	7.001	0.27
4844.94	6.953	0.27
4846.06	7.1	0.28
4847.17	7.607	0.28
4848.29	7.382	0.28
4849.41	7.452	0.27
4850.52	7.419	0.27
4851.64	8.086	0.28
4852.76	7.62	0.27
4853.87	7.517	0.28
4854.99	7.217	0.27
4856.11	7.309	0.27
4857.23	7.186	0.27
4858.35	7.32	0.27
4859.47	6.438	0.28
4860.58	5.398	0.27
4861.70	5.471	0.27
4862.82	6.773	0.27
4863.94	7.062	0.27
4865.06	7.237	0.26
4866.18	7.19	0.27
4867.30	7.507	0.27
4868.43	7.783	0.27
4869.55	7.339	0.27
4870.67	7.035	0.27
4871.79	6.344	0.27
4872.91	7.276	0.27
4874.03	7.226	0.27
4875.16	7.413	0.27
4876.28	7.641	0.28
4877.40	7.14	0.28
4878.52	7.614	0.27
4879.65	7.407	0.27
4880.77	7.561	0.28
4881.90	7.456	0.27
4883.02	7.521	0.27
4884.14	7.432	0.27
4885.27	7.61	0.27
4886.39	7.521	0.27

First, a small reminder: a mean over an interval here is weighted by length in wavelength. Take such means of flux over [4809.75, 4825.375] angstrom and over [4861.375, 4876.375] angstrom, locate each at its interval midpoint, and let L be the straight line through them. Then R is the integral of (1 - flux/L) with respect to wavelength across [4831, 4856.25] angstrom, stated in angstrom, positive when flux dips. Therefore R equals -0.58 angstrom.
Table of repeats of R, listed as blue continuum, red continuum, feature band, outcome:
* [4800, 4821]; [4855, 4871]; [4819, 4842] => -0.8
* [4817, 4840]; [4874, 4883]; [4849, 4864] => 0.9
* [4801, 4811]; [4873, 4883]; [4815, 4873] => 1.1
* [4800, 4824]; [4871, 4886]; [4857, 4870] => 0.8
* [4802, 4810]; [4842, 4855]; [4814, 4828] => -0.1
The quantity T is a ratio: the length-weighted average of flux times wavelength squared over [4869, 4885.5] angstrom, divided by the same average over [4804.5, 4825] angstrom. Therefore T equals 1.03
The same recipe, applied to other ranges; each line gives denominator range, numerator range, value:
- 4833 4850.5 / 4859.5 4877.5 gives 0.96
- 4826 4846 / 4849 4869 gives 0.97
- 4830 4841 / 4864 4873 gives 0.99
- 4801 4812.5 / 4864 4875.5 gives 1.00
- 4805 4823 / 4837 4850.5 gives 1.01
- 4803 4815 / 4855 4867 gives 0.94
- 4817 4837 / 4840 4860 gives 0.99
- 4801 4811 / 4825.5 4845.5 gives 1.02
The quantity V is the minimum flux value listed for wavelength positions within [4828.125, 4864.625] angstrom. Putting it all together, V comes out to 5.398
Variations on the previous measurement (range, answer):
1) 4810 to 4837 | 6.953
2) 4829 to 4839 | 7.069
